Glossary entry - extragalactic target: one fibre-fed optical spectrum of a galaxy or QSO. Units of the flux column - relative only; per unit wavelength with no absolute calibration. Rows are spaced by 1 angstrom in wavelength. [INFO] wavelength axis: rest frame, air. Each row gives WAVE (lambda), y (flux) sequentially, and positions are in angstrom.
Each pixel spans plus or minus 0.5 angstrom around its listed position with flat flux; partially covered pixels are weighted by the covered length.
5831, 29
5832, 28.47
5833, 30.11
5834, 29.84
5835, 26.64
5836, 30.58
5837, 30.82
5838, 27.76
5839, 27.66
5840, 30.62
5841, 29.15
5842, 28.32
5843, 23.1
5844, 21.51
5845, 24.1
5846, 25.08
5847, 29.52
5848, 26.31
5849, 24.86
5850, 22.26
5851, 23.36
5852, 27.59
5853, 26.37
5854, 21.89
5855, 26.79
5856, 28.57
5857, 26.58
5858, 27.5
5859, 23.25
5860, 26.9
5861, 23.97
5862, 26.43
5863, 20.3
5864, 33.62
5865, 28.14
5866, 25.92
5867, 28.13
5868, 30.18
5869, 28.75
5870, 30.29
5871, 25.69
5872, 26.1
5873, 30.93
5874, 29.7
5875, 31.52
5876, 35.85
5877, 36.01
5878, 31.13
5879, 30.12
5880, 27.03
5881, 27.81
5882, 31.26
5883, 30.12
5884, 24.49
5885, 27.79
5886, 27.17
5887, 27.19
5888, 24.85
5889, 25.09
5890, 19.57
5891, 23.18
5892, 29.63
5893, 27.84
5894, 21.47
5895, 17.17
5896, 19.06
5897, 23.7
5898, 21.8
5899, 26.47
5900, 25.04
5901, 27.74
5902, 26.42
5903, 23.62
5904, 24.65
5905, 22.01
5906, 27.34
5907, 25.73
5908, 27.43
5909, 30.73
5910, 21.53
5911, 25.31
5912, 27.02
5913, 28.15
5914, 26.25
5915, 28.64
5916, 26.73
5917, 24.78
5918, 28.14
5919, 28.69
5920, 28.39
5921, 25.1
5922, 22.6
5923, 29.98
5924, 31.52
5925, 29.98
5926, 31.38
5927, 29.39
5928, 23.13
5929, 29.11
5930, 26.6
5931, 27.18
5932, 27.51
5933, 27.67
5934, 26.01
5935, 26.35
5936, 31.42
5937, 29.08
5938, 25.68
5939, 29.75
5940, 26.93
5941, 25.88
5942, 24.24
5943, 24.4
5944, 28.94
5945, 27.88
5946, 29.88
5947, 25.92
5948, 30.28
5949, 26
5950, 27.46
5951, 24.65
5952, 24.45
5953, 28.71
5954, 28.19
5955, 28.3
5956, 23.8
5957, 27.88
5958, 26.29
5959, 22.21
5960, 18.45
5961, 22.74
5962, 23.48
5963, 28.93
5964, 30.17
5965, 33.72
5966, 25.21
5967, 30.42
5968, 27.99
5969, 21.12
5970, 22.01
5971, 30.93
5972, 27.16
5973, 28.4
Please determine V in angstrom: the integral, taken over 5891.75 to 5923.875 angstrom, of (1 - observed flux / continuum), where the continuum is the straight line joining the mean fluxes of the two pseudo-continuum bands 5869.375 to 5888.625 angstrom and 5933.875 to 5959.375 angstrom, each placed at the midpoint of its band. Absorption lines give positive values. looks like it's 2.9 angstrom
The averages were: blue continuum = 29.2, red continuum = 27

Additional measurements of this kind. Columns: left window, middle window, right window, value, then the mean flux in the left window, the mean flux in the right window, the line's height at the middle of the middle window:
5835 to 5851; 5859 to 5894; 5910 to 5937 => -1.1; 26.7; 27.5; 27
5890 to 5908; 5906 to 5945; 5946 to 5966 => -3.1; 24.2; 26.5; 25.3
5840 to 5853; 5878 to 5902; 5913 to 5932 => 1.1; 25.7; 27.7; 26.8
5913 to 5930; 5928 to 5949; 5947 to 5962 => -0.6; 27.7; 25.6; 26.6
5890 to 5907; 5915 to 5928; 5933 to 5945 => -1.0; 24.1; 27.2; 25.9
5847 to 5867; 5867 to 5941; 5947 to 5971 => -2.8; 26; 26.3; 26.1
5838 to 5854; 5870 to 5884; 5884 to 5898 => -3.1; 25.9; 24.1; 24.6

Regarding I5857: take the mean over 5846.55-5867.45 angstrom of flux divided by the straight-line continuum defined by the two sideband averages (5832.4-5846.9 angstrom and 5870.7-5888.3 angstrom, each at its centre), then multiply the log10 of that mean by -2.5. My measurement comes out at 0.088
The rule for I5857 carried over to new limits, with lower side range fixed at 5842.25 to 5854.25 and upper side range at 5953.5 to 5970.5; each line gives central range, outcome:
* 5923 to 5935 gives -0.102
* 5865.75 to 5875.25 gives -0.150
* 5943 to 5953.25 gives -0.059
